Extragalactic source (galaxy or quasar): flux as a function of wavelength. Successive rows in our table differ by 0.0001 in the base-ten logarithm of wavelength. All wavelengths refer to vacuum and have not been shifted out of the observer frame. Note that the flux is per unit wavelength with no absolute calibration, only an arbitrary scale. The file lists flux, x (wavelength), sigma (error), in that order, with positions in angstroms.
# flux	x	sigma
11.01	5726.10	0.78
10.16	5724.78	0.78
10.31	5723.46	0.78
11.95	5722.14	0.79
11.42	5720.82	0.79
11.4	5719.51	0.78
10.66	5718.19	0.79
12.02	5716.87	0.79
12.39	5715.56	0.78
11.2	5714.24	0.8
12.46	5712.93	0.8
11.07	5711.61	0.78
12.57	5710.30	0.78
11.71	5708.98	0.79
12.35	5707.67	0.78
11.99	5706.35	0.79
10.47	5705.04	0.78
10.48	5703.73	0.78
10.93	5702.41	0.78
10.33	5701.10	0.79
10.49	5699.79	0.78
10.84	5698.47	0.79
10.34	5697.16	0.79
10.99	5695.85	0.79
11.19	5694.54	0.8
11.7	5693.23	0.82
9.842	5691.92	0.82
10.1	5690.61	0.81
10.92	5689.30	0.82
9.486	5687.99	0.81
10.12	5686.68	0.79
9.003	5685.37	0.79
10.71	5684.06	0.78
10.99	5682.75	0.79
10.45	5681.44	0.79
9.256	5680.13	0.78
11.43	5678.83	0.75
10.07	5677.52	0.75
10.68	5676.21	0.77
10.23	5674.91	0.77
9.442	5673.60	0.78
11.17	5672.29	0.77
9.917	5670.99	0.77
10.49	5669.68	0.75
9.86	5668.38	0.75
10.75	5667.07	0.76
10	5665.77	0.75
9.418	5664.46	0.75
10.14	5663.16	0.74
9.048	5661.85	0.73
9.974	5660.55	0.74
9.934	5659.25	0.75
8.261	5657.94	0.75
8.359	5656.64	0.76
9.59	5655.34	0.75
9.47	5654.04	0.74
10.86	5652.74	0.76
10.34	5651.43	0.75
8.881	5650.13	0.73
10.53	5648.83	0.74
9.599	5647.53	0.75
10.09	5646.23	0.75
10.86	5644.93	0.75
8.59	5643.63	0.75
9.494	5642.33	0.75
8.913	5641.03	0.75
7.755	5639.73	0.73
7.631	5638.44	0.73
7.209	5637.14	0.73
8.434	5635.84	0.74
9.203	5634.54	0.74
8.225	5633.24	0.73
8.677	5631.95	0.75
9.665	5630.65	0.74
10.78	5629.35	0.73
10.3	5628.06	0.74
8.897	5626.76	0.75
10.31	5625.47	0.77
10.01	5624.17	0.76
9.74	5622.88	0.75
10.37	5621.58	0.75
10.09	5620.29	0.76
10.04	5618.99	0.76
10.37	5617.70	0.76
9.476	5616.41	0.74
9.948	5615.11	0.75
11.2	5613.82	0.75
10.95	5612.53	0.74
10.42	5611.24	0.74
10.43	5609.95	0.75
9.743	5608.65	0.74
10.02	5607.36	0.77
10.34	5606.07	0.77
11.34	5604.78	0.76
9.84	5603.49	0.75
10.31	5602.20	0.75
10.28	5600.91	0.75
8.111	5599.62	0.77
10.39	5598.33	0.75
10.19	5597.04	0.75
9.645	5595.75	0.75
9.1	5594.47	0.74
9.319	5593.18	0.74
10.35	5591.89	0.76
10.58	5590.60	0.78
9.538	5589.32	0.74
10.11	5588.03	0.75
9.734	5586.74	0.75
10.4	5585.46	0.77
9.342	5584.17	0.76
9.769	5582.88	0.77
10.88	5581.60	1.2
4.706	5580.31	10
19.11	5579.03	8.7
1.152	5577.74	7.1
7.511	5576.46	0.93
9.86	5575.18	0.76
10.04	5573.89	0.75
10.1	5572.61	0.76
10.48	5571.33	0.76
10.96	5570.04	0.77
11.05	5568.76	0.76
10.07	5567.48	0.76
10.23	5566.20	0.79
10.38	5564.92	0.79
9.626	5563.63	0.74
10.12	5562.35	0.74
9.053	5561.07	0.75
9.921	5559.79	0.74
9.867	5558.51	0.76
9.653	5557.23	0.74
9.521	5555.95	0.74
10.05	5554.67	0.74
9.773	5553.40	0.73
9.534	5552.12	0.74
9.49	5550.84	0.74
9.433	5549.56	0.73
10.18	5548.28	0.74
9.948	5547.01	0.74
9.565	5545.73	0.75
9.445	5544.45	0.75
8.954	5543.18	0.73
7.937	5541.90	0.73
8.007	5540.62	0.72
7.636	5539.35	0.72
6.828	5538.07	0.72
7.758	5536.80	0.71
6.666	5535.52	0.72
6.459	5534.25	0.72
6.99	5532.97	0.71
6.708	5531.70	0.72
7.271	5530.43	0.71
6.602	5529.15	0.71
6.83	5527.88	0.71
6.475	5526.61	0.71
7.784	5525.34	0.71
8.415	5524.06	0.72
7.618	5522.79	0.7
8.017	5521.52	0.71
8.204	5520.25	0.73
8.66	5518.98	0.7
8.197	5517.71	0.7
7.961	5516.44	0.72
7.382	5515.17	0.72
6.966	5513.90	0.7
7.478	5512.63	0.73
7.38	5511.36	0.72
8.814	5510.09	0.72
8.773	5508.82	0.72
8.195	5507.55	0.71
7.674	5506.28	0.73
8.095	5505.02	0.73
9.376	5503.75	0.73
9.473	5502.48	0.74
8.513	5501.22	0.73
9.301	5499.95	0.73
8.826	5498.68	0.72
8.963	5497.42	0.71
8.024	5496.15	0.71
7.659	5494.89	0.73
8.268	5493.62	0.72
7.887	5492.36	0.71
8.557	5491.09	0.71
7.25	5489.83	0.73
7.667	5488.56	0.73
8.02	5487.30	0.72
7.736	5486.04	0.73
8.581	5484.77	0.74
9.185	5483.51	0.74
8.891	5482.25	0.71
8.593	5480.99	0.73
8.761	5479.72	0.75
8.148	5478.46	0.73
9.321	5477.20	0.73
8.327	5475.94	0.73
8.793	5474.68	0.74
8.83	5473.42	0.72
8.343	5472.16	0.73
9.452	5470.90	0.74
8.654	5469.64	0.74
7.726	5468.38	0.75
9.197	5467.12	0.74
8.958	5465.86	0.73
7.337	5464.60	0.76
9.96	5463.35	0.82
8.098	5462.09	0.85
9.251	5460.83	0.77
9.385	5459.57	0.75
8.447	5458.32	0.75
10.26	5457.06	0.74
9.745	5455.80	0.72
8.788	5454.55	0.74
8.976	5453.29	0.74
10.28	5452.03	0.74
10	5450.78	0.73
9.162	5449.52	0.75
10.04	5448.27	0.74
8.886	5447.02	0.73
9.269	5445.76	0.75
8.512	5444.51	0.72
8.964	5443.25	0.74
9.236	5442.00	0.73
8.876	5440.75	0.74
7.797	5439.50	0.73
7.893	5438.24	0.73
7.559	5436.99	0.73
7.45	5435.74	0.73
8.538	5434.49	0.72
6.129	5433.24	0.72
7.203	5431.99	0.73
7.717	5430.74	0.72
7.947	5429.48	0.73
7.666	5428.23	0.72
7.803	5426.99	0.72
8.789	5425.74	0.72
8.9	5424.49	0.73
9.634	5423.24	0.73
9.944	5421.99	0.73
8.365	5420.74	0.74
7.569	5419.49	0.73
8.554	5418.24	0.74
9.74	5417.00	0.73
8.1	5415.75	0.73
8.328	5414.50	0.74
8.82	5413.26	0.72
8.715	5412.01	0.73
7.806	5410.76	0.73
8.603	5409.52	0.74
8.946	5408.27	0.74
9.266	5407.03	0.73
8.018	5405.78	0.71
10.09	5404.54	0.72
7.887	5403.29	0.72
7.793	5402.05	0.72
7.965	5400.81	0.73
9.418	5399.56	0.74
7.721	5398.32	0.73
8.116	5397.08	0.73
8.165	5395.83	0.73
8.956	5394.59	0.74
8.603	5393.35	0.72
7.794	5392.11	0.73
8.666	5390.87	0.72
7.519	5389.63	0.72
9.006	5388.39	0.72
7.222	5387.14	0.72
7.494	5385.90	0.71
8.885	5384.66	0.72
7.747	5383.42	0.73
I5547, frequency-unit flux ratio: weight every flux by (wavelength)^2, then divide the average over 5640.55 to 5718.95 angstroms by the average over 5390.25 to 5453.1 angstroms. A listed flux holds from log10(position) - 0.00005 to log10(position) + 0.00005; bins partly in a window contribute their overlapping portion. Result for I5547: 1.34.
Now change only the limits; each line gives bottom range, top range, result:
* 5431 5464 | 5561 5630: 1.20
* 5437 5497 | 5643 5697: 1.24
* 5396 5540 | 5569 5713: 1.28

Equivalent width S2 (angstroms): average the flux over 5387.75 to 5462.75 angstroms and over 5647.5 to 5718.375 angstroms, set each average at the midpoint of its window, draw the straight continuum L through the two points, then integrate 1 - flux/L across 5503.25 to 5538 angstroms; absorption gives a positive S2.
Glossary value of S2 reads 6.2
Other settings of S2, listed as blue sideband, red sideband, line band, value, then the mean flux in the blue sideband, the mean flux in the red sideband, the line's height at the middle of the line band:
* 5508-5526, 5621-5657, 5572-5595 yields -2.07 angstroms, 7.97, 9.39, 8.75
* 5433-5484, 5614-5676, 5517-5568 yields 3.24 angstroms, 8.8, 9.62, 9.17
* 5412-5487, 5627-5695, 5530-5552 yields 2.19 angstroms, 8.67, 9.76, 9.14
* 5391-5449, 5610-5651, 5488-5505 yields 0.81 angstroms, 8.44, 9.59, 8.86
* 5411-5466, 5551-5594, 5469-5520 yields 4.20 angstroms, 8.66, 9.77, 9.13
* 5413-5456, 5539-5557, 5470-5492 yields 0.95 angstroms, 8.59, 9.29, 8.88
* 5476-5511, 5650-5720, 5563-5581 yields -0.72 angstroms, 8.45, 10.5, 9.3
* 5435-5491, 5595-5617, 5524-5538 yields 3.55 angstroms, 8.74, 10.2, 9.41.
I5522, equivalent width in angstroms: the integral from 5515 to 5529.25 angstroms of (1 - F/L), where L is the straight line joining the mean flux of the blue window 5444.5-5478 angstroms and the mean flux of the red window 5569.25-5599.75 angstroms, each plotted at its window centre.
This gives 2.48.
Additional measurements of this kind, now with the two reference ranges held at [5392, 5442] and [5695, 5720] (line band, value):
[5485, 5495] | 1.3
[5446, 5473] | -1.0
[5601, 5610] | 0.0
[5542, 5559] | 0.2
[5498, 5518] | 2.1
